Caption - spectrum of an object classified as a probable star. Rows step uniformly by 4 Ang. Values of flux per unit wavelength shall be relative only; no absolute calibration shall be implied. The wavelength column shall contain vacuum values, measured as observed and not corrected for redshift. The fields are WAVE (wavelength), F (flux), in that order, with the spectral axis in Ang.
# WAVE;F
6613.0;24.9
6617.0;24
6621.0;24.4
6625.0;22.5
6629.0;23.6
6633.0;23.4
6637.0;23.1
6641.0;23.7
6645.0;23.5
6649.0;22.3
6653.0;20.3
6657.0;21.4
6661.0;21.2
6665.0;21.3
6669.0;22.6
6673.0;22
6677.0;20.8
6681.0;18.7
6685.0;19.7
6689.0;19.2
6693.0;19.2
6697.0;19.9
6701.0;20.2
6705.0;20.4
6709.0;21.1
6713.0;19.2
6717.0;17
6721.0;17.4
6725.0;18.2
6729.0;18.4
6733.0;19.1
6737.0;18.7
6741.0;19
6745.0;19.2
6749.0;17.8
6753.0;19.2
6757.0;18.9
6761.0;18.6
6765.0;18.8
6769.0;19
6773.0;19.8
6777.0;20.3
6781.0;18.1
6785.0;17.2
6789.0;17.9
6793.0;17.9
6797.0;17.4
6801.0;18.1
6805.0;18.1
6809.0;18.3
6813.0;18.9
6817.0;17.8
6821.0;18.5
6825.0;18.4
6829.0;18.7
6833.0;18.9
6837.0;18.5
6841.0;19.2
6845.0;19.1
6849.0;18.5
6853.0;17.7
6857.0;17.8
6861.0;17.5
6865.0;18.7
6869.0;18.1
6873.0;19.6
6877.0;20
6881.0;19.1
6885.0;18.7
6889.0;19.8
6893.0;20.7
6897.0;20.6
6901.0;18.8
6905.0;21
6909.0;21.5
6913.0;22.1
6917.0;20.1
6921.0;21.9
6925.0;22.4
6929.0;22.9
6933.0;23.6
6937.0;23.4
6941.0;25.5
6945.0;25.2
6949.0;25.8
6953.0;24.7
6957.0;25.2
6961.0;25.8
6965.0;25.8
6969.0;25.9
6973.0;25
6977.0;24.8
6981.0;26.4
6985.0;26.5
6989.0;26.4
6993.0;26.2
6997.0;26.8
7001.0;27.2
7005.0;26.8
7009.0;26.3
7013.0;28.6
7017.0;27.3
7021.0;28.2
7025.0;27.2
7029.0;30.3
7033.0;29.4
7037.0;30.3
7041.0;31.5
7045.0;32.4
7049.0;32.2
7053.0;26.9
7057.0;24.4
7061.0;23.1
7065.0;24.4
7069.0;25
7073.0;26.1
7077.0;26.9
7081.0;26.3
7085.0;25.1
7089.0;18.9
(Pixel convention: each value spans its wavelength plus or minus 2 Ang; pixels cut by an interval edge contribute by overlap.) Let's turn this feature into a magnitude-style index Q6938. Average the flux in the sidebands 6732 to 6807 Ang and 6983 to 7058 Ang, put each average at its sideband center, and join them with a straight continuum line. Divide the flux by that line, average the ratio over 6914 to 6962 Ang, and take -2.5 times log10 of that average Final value 0.056 mag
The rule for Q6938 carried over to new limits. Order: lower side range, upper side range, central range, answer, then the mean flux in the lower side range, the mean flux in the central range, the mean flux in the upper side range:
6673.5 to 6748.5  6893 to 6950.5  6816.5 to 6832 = 0.14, 19.2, 18.4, 22.4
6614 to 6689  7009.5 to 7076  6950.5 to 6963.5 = 0.06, 22.1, 25.3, 27.9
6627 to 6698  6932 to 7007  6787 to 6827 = 0.28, 21.5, 18.1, 25.7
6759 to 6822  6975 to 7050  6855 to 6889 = 0.17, 18.4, 18.8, 28.1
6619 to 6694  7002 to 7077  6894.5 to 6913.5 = 0.23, 21.8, 20.7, 27.8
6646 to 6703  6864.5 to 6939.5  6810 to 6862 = 0.13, 20.7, 18.4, 20.8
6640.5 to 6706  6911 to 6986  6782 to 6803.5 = 0.25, 20.9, 17.7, 24.3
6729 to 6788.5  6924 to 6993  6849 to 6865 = 0.22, 18.8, 17.9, 25.1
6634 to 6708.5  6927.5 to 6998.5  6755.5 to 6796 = 0.21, 21.1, 18.6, 25.3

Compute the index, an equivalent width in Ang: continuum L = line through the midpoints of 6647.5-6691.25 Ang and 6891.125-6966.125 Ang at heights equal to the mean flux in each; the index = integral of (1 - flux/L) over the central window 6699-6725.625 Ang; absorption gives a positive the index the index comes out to 2.60 Ang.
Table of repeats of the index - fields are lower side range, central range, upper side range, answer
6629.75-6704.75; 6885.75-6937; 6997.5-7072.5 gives 8.6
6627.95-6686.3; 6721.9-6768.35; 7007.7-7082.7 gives 9.0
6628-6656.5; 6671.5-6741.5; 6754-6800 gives 4.8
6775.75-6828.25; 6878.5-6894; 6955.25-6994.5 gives 1.7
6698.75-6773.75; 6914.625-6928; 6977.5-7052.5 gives 1.9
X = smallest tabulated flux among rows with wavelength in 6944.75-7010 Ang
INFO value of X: 24.7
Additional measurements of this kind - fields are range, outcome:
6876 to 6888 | 18.7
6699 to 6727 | 17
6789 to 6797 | 17.4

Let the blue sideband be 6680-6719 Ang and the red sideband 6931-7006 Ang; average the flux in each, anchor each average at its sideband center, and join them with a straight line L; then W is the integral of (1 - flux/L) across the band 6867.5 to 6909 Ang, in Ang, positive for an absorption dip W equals 7.1 Ang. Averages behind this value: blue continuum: 19.5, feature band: 19.7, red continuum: 25.6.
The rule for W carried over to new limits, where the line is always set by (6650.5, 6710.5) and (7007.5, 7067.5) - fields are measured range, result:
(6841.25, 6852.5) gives 2.51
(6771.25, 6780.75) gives 1.21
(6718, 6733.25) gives 2.42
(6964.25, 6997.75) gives 1.24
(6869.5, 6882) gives 2.67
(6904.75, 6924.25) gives 3.14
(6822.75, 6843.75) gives 4.46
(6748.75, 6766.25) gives 2.72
